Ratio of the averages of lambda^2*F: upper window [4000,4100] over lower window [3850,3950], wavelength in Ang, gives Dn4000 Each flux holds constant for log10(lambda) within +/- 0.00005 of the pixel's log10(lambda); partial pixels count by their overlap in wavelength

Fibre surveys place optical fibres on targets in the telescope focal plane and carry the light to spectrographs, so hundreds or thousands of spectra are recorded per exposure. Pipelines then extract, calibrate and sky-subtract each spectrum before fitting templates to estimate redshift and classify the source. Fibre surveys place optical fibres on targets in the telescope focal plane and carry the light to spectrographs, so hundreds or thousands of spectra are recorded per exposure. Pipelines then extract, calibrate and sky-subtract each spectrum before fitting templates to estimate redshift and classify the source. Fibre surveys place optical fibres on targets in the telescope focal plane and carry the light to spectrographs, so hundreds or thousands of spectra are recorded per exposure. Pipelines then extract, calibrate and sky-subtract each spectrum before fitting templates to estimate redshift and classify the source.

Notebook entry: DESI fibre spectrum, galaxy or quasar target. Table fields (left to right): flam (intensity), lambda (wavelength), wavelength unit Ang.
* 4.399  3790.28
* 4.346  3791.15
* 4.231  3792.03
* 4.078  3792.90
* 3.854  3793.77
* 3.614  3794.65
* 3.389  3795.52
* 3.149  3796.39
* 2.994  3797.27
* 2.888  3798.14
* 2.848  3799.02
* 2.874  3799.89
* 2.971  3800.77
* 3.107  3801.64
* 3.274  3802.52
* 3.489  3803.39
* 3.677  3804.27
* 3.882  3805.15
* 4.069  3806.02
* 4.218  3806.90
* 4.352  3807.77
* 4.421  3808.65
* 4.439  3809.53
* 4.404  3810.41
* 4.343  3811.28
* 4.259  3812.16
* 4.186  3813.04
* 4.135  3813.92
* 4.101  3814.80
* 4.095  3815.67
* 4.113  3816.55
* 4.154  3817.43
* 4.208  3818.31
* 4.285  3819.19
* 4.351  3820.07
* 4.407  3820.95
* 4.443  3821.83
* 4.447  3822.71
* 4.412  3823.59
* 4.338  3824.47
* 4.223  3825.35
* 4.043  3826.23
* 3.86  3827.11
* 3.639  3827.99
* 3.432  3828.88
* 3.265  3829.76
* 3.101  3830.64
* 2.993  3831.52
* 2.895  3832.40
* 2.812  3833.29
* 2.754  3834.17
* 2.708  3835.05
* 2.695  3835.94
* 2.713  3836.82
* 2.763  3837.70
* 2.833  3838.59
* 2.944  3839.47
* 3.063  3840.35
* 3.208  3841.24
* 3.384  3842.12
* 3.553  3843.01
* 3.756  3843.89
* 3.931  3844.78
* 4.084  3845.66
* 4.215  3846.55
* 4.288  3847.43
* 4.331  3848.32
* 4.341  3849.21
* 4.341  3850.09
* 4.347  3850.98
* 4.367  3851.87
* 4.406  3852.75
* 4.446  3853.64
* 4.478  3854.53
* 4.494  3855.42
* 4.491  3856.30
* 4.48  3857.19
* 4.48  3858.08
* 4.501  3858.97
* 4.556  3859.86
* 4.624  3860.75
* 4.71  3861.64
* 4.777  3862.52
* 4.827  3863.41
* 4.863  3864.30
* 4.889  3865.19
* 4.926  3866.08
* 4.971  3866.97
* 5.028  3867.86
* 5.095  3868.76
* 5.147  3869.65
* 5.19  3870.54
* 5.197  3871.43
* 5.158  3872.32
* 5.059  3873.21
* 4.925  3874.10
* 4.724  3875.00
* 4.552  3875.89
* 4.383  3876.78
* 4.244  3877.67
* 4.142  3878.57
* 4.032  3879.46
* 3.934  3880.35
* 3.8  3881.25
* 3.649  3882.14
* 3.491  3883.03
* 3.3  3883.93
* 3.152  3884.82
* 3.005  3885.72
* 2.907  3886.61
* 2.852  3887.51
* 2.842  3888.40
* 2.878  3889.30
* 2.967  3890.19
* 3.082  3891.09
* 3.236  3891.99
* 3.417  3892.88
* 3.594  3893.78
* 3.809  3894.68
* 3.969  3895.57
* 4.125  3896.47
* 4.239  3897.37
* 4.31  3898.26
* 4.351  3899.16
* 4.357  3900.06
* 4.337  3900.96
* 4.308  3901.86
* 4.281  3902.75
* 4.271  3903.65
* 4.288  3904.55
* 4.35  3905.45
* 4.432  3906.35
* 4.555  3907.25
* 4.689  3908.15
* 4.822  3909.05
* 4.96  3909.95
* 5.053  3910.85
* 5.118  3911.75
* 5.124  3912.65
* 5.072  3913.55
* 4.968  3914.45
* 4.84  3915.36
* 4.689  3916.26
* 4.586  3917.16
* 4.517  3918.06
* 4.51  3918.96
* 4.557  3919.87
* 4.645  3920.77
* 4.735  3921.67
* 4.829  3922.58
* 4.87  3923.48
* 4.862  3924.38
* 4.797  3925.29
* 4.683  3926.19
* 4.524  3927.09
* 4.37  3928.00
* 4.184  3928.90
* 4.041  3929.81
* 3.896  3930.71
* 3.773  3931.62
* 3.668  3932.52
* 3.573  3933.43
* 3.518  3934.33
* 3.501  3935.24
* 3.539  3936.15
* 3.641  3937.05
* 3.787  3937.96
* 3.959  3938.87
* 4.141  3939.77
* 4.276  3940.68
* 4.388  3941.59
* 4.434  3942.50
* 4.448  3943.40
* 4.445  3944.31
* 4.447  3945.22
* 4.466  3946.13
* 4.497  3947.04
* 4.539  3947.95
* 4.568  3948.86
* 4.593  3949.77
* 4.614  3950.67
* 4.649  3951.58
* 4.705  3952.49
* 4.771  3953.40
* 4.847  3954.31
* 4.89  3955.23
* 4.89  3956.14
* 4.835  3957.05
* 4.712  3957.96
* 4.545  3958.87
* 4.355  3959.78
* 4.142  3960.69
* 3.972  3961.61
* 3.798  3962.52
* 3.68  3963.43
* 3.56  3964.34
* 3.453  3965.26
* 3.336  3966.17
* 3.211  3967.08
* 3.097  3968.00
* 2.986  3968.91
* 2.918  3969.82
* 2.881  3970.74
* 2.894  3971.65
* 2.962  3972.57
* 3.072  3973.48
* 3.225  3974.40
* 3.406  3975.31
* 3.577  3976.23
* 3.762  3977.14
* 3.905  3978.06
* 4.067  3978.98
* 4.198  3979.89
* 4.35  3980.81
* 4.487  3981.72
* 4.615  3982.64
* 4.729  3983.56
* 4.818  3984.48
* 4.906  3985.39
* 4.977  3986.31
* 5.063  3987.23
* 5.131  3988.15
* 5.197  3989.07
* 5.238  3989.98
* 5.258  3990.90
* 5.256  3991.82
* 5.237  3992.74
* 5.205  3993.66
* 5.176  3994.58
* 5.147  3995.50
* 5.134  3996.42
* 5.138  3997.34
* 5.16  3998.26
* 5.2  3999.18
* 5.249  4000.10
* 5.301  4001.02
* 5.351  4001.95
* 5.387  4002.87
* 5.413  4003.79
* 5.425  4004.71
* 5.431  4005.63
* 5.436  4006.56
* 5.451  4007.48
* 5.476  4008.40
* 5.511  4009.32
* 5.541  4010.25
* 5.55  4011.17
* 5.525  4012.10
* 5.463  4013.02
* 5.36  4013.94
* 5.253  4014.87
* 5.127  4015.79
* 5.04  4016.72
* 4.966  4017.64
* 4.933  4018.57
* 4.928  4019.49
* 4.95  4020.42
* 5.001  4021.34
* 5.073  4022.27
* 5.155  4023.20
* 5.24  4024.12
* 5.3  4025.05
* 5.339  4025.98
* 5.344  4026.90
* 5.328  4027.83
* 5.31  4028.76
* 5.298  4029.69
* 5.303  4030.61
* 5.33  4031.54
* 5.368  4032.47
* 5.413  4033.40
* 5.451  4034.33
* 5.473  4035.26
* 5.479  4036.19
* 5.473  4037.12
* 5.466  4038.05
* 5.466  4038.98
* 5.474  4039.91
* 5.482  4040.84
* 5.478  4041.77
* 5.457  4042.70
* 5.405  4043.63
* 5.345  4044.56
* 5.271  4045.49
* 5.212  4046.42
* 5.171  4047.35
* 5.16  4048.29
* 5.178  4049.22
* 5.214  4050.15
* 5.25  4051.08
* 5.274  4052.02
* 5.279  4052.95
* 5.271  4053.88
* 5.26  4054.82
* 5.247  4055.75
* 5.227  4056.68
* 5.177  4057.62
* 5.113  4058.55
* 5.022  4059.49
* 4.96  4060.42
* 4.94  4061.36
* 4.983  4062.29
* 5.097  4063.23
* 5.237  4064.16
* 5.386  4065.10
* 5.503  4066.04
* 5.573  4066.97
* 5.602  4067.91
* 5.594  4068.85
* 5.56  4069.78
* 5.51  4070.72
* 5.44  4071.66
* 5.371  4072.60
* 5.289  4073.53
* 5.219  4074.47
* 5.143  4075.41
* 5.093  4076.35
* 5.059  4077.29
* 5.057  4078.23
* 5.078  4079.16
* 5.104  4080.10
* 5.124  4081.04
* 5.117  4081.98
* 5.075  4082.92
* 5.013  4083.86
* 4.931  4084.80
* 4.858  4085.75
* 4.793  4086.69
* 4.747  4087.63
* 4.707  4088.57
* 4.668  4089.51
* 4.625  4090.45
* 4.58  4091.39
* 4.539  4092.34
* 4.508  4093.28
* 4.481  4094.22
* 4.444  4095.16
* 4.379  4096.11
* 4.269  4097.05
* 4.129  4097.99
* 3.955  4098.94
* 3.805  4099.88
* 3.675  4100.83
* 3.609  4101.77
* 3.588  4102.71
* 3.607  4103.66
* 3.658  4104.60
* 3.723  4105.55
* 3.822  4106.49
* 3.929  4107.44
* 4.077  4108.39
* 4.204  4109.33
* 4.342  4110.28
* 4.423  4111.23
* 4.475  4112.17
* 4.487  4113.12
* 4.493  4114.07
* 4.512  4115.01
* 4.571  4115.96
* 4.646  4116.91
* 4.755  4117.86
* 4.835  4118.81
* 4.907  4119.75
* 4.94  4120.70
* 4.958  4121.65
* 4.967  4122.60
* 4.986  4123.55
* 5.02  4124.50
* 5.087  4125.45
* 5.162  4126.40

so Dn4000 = 1.29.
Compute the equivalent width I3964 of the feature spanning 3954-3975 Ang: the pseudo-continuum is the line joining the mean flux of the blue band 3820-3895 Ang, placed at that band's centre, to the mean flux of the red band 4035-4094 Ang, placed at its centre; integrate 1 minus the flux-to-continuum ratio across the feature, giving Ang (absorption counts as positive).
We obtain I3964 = 3.9 Ang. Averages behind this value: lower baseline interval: 3.96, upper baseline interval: 5.18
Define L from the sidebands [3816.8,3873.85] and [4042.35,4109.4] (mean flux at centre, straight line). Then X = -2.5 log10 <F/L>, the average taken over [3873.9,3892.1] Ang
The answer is 0.17 mag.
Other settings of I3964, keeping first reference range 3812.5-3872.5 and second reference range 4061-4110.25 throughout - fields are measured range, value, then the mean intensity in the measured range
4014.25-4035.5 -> -3.04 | 5.21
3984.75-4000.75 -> -2.43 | 5.16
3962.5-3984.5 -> 4.05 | 3.61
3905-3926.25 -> -2.41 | 4.76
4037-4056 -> -2.92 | 5.32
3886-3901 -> 2.29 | 3.58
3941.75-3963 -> -0.75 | 4.53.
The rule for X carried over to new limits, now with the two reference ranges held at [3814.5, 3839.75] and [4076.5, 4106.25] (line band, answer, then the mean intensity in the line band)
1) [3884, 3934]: -0.080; 4.19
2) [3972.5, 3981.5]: 0.112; 3.71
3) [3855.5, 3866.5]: -0.244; 4.67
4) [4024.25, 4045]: -0.247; 5.4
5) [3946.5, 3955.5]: -0.159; 4.66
